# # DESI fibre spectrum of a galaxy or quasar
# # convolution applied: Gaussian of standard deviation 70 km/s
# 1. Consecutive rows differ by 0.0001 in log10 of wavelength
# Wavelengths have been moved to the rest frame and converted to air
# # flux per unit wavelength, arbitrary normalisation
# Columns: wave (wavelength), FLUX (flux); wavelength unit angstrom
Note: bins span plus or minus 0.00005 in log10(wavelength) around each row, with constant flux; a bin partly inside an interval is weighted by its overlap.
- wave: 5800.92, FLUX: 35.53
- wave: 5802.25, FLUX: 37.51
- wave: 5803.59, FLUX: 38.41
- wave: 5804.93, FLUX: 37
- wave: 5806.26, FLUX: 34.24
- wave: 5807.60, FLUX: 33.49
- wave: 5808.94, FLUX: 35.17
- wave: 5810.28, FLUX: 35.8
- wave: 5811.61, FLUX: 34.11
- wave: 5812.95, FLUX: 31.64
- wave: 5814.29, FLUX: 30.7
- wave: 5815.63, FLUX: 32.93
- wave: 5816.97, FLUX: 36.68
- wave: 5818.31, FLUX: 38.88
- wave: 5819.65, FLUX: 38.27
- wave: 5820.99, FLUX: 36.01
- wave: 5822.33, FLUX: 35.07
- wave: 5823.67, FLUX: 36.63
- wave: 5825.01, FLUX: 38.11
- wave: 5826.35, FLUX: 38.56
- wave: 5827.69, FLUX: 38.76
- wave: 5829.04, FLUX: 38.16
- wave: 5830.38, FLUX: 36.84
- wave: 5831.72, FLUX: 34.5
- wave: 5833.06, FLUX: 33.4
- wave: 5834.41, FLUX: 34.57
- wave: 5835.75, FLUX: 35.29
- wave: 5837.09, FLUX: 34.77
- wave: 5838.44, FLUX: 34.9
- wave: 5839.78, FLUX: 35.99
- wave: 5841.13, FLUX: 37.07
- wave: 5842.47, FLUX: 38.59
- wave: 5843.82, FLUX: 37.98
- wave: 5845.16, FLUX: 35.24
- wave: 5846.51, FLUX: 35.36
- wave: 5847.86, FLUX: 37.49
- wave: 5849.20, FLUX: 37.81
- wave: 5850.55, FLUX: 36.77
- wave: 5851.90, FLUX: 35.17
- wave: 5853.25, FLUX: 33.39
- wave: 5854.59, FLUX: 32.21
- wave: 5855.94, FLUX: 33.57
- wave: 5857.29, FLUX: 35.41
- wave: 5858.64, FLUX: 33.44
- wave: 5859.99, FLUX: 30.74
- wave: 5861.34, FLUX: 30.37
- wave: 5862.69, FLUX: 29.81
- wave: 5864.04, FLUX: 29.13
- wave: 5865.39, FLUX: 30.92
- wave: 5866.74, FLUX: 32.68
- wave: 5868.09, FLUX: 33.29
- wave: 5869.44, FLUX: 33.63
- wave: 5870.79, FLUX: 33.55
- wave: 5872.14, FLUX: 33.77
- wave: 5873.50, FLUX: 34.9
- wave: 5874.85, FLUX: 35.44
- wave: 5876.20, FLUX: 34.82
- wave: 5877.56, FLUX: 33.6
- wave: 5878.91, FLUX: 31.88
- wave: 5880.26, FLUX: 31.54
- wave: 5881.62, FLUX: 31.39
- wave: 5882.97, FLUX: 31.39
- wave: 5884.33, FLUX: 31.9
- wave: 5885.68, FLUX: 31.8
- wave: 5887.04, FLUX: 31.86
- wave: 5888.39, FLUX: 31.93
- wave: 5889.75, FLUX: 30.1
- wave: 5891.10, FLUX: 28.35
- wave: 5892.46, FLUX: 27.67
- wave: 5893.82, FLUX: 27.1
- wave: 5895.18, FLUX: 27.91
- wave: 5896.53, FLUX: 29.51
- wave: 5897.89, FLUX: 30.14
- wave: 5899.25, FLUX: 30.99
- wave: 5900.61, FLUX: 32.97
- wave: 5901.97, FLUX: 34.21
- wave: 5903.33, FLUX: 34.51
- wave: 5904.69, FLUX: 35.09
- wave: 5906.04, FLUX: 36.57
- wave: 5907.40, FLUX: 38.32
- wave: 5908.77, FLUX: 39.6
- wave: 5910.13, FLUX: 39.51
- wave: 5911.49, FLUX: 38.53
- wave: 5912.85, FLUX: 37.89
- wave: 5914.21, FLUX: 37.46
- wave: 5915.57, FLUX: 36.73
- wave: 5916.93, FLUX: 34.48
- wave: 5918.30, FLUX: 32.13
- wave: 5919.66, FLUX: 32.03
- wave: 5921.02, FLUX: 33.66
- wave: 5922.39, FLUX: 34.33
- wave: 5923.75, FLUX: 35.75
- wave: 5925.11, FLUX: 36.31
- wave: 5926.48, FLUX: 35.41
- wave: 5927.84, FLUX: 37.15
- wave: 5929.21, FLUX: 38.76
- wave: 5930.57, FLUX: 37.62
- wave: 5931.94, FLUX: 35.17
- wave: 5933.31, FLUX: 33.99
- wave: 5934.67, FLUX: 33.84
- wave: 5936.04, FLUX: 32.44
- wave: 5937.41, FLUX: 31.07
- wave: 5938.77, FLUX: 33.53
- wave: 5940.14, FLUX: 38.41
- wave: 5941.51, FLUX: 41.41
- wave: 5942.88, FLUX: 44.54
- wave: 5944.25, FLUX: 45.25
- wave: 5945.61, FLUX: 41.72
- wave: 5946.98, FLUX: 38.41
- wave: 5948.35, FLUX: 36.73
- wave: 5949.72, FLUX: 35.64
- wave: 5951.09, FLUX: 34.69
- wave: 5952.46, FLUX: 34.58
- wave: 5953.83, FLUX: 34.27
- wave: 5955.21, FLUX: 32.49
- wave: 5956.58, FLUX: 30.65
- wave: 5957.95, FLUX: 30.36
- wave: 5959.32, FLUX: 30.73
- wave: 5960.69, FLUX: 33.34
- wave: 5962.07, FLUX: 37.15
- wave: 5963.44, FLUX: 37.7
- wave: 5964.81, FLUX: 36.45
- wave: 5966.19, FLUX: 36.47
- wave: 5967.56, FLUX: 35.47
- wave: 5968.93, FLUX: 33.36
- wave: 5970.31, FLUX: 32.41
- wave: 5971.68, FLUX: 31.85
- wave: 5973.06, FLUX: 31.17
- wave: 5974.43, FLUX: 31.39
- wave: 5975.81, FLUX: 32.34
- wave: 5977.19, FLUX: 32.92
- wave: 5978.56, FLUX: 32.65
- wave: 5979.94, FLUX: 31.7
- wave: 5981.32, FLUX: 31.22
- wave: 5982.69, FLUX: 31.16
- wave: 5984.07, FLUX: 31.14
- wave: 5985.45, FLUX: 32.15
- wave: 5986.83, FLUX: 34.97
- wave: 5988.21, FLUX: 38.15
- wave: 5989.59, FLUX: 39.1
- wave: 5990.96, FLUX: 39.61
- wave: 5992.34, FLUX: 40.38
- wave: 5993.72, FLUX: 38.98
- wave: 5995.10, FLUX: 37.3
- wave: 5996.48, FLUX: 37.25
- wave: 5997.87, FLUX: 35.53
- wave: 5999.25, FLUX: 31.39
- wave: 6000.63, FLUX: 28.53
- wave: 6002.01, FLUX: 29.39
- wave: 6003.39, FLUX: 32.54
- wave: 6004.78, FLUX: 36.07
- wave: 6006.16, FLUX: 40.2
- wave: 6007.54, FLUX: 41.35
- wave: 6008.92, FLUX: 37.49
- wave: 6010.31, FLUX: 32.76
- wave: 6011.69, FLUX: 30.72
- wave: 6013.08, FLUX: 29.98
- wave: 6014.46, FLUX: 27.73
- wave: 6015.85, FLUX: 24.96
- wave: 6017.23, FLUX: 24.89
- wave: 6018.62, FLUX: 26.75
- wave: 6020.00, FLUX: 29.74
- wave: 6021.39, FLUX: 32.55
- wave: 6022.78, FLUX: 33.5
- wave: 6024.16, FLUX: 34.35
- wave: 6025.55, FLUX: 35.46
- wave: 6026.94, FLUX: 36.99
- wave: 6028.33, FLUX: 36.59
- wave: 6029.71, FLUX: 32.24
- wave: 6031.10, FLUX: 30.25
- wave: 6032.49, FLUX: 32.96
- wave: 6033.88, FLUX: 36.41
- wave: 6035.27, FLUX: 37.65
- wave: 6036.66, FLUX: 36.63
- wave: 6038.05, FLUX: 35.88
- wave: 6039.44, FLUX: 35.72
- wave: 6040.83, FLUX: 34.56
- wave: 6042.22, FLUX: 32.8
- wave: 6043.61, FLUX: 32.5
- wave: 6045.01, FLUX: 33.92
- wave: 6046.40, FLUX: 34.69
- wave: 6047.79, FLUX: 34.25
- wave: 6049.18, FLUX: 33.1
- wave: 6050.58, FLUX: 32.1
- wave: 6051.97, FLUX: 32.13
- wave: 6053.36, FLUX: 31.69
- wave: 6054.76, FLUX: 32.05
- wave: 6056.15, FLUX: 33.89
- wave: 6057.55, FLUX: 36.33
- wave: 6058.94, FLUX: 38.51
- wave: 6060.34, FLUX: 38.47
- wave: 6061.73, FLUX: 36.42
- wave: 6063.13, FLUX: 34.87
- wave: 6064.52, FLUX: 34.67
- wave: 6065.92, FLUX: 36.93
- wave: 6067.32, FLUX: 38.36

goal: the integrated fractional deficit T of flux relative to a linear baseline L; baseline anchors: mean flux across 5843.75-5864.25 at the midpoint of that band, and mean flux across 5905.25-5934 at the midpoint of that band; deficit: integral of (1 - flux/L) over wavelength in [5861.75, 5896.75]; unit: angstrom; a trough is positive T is 3.3 angstrom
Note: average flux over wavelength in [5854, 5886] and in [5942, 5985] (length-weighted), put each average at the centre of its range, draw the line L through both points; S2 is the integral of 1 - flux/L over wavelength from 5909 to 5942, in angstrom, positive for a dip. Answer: -2.0 angstrom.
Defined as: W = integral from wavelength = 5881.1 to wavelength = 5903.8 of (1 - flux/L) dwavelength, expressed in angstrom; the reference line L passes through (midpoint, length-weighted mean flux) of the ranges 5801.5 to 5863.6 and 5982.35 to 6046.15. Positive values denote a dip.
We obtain 2.68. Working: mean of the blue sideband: 35.3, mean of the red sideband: 34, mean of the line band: 30.8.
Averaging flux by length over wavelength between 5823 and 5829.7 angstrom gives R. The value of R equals 38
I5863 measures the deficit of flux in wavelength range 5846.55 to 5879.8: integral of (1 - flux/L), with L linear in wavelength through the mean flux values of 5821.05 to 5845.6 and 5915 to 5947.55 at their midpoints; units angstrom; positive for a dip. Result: 2.6 angstrom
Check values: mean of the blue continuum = 36.4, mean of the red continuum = 36.4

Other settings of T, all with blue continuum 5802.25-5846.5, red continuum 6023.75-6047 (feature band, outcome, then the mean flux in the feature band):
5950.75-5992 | 1.5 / 33.8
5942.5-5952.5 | -1.1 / 39.1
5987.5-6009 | -0.9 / 36.4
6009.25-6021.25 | 2.0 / 28.9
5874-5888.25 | 1.2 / 32.6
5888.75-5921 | 1.7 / 33.5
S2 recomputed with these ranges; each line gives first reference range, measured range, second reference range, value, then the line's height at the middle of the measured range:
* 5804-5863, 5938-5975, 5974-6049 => -1.4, 34.2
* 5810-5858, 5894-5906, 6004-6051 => 1.0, 35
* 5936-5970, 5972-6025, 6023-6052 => 2.8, 35.1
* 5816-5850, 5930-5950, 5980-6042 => -1.4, 35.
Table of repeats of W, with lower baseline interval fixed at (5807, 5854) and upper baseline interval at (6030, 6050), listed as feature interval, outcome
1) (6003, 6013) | -0.3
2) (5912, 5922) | 0.1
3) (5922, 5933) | -0.4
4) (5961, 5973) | 0.0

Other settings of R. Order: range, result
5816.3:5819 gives 37.8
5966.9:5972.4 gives 33.2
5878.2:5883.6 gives 31.6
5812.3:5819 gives 34.2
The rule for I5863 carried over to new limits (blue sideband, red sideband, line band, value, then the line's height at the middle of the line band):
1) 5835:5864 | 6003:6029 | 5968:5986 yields 0.7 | 33.3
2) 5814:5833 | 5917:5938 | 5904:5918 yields -0.9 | 34.9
